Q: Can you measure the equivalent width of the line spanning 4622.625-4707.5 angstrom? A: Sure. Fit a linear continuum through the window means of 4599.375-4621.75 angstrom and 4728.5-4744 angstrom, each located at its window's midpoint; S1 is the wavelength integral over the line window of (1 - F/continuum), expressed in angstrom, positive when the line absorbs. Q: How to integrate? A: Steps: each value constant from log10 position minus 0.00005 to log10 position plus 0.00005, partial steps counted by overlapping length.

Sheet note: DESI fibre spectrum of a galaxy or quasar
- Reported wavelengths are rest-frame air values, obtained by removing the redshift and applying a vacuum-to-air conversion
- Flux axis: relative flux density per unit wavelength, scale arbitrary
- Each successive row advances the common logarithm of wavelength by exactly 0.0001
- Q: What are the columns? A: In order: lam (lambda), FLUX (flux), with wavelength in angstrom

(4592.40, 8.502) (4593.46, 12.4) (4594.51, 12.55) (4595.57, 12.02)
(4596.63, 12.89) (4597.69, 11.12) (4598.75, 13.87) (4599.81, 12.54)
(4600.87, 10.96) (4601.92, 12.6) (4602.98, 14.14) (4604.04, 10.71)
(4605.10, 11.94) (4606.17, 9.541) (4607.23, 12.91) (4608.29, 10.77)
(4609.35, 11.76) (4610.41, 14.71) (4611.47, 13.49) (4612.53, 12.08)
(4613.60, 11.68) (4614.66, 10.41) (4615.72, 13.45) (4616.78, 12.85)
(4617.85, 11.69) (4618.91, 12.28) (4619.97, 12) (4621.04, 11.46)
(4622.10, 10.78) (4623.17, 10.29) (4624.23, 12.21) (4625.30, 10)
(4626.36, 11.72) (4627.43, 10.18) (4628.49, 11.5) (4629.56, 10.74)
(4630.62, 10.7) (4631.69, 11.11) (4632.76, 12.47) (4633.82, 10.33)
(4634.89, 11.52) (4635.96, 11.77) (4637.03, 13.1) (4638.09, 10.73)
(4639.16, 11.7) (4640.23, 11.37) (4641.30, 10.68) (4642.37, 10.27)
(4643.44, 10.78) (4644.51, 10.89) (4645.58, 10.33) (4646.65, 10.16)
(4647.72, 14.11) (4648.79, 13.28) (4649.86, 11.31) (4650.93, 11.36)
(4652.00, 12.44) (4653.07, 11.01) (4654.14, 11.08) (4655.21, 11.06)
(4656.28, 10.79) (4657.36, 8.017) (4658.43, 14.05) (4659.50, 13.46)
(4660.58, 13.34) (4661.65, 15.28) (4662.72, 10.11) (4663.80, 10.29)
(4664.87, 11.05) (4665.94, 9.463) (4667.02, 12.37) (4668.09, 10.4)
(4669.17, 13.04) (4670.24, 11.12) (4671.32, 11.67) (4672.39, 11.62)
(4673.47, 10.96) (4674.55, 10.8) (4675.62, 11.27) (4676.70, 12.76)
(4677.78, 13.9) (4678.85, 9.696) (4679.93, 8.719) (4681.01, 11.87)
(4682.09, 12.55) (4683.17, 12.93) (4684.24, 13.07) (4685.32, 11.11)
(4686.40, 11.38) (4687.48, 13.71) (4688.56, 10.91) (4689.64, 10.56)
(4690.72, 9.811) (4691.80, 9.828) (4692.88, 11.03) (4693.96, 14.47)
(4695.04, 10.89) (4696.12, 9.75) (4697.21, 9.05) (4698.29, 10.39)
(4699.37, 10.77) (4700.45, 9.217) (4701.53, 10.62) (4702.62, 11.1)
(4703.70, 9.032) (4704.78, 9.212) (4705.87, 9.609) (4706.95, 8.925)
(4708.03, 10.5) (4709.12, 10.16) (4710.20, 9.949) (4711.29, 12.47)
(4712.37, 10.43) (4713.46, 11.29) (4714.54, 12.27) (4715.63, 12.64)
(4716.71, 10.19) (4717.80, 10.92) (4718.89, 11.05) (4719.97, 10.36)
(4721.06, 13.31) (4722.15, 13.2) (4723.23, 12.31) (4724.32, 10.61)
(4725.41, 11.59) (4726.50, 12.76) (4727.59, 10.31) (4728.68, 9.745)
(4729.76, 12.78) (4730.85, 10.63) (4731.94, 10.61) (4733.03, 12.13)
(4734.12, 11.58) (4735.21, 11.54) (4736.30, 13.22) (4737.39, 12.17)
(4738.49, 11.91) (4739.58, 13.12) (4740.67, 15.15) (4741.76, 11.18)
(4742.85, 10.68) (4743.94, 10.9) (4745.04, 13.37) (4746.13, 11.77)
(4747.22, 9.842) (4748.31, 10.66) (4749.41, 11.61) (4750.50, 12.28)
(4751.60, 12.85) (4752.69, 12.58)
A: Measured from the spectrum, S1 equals 5.6 angstrom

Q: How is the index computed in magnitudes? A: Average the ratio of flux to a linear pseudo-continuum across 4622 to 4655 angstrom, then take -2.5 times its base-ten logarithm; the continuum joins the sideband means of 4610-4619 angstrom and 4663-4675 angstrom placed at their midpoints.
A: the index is 0.056 mag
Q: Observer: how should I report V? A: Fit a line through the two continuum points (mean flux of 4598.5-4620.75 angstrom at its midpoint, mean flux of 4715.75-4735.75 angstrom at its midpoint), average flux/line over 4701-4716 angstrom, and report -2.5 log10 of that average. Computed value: 0.10 mag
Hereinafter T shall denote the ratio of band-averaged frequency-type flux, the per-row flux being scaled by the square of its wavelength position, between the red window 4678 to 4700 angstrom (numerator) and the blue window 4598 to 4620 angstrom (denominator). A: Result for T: 0.9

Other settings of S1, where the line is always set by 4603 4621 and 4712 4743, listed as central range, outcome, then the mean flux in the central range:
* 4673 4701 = 1.5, 11.2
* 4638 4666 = 1.1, 11.5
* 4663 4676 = 0.8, 11.2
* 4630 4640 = 0.4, 11.5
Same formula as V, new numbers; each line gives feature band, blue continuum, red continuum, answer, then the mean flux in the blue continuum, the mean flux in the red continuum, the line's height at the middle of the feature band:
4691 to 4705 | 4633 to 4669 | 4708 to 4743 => 0.11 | 11.5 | 11.6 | 11.6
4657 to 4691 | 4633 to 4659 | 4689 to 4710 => -0.08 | 11.4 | 10.3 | 10.8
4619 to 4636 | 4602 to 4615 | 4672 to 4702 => 0.06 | 12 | 11.2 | 11.8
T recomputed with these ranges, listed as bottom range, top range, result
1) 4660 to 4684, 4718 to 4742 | 1.05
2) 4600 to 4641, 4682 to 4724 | 0.98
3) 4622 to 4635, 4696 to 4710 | 0.92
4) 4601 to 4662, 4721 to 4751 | 1.06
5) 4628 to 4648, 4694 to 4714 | 0.94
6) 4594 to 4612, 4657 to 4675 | 0.97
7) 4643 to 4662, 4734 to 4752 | 1.06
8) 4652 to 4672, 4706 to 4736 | 1.00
